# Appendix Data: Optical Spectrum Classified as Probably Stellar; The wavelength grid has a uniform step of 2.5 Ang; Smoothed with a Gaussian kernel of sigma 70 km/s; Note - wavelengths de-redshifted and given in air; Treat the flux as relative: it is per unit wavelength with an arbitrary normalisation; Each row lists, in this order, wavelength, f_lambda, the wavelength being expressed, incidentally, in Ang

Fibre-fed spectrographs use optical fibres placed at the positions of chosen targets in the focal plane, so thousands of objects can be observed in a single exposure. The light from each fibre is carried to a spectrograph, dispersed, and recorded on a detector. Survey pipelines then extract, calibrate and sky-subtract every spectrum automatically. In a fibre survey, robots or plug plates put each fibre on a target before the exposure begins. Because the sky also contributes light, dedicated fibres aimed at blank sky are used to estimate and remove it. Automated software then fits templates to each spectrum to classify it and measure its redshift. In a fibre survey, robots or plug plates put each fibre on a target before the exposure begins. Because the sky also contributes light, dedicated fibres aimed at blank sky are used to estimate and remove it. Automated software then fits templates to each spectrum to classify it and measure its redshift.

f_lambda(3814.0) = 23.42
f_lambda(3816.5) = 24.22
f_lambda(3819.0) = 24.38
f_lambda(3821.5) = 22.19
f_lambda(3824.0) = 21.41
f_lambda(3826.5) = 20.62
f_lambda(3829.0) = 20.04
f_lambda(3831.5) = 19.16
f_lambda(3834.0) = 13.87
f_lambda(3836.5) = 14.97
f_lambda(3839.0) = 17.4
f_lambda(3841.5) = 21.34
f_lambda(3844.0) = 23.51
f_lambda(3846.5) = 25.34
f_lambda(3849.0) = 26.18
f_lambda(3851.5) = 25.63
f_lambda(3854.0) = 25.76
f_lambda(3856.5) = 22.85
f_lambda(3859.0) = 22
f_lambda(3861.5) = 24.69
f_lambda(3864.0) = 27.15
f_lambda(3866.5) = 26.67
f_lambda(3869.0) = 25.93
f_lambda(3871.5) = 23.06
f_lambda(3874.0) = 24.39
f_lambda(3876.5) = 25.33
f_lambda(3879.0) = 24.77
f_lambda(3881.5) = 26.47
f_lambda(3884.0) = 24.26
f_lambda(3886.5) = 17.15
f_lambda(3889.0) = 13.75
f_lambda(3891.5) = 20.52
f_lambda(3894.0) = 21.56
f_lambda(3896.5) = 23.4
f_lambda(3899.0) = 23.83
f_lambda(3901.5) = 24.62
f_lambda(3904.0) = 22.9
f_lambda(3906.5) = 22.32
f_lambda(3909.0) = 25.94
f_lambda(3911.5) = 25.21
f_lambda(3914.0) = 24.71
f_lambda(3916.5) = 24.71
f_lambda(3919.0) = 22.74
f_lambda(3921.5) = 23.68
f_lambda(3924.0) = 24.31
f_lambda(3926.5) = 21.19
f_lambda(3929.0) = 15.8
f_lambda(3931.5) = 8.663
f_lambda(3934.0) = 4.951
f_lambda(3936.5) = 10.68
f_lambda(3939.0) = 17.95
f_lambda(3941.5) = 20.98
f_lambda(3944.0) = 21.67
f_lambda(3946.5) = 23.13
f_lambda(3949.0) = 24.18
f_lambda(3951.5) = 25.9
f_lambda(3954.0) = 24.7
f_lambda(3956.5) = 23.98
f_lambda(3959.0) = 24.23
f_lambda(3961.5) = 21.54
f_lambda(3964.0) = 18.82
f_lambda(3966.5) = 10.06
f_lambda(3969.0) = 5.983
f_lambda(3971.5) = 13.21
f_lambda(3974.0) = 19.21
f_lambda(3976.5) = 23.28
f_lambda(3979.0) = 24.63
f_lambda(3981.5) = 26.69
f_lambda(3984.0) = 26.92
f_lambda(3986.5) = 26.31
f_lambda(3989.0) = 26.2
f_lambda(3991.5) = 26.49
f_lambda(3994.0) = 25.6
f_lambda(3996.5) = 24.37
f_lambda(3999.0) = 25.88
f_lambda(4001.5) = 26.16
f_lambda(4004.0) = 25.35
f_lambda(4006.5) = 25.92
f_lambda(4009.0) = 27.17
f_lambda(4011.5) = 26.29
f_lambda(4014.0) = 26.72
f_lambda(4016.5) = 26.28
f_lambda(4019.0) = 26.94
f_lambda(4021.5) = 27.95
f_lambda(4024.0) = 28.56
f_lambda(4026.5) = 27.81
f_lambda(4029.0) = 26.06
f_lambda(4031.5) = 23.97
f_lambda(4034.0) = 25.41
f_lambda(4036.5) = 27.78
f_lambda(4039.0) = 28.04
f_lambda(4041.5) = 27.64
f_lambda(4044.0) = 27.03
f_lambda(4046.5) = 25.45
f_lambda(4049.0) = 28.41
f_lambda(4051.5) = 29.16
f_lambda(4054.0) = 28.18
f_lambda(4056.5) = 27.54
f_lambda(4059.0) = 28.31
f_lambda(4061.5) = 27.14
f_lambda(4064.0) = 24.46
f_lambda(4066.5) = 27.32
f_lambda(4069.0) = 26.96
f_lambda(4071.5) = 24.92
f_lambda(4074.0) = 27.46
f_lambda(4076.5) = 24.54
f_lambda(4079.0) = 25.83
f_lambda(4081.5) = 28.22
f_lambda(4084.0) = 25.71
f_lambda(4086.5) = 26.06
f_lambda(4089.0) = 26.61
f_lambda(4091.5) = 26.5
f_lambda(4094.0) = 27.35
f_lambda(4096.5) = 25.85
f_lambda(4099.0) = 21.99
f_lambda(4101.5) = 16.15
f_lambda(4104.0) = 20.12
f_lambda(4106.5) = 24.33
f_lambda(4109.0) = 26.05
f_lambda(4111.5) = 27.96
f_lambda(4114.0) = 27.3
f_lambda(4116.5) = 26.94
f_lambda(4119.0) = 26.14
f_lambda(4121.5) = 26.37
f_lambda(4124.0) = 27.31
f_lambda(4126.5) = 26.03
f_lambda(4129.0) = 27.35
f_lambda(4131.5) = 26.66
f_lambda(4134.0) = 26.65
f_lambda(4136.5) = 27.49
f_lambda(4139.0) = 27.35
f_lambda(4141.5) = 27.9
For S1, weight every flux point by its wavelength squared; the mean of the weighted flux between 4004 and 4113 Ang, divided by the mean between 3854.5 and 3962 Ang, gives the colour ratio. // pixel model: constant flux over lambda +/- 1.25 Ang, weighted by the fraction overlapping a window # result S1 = 1.28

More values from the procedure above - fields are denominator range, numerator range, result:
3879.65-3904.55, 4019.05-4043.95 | 1.32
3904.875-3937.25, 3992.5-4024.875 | 1.40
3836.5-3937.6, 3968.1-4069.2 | 1.25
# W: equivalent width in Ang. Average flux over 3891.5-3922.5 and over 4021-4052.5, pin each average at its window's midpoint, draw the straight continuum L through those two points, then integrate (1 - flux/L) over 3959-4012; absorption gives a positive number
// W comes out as 6.5 Ang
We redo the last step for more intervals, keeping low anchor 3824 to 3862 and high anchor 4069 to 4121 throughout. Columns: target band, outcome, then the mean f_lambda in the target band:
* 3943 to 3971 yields 3.7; 20.2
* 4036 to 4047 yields -1.2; 27.3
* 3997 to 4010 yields -1.1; 26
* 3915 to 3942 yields 5.9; 17.8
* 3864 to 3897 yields -1.4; 23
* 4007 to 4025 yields -2.2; 27.1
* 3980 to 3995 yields -1.7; 26.4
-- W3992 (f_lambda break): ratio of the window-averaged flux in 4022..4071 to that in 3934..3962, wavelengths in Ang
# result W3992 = 1.29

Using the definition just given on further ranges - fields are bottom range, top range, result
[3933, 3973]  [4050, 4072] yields 1.48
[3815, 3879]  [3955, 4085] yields 1.10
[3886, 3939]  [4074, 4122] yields 1.26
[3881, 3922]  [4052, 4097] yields 1.17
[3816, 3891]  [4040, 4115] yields 1.16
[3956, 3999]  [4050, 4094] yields 1.23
